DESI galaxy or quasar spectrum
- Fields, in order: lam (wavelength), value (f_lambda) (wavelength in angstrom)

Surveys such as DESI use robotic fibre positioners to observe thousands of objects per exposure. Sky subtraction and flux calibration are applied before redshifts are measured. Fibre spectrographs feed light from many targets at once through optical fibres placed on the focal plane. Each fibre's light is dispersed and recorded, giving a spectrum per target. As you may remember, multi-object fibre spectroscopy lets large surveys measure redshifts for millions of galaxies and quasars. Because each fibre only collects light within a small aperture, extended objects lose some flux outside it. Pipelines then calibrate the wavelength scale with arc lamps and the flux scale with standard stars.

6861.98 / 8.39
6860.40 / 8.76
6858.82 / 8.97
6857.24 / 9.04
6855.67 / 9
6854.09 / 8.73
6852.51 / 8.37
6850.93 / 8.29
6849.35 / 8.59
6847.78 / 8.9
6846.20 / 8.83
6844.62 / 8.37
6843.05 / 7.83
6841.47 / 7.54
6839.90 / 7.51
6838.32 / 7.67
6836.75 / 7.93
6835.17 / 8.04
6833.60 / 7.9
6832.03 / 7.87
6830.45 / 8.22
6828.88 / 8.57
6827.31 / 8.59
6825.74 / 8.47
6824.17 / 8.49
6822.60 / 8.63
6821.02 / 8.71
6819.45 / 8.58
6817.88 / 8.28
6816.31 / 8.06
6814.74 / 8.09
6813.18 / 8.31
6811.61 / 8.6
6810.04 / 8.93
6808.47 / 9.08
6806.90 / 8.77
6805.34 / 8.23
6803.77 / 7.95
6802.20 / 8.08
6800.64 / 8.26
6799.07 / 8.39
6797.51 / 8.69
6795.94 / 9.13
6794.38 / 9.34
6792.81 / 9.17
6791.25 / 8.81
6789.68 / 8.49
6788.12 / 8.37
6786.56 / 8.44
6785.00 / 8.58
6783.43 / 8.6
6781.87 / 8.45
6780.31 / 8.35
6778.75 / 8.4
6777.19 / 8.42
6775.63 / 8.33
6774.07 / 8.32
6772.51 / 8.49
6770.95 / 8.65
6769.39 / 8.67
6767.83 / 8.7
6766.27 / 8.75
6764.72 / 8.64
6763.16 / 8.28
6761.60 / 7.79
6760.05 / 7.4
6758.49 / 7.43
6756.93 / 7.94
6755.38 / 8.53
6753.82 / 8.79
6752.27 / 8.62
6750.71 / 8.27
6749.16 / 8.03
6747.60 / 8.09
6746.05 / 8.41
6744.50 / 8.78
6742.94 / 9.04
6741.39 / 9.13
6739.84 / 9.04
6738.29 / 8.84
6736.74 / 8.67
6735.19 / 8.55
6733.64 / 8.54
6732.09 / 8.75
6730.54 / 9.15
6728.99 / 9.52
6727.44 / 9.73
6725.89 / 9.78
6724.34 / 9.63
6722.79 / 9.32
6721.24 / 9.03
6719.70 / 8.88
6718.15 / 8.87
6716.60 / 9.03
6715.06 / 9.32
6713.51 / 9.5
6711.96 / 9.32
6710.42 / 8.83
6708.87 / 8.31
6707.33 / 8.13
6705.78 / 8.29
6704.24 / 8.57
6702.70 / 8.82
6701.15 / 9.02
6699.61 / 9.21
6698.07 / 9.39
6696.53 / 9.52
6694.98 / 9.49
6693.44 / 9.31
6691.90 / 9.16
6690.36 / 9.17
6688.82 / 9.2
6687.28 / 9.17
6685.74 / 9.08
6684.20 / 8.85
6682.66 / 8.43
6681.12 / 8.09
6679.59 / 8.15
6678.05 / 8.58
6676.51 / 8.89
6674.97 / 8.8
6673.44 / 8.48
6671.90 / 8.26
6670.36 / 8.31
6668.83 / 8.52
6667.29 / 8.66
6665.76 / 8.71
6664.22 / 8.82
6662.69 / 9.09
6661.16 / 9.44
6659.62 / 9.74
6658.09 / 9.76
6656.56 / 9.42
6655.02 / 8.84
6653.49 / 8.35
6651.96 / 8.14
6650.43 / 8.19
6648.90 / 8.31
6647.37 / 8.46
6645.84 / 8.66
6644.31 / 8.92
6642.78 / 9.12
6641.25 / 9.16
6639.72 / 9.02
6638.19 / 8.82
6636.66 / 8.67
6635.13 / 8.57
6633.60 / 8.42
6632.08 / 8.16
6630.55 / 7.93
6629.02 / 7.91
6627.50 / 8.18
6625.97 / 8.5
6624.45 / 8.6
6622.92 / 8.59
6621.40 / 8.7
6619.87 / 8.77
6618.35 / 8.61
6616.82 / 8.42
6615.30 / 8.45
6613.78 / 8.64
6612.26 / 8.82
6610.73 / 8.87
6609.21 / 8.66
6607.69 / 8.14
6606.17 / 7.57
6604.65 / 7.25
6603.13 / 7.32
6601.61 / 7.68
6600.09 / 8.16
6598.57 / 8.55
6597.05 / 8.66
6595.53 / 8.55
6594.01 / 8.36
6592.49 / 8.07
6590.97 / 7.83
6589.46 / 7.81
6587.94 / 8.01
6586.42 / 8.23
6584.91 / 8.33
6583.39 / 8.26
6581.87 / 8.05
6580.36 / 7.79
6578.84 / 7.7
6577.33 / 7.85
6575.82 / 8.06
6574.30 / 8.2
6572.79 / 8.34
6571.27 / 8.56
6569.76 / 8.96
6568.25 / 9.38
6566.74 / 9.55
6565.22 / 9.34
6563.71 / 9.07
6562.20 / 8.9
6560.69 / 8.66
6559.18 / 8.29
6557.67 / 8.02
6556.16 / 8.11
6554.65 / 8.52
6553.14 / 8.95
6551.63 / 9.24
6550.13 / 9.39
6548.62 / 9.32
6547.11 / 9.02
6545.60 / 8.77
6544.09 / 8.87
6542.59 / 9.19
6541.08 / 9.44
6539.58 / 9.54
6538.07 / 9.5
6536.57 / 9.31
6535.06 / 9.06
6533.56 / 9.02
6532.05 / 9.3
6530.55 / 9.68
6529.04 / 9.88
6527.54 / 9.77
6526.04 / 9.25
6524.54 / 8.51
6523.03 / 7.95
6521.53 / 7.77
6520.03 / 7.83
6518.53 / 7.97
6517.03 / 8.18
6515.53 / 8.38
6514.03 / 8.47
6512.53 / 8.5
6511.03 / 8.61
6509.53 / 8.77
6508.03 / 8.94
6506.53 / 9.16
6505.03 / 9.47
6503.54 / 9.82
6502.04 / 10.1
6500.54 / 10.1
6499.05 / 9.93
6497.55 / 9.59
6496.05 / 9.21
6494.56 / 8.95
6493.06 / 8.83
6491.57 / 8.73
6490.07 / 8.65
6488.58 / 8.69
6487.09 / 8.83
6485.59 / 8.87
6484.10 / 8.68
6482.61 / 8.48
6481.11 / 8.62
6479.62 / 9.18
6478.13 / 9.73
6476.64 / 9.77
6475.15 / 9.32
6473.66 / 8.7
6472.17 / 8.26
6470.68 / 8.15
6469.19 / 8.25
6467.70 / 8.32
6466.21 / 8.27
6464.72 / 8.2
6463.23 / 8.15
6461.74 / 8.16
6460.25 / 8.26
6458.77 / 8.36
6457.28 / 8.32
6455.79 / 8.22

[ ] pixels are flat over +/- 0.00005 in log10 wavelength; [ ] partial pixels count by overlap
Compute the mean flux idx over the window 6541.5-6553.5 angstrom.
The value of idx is 9.11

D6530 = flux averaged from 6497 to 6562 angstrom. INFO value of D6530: 8.98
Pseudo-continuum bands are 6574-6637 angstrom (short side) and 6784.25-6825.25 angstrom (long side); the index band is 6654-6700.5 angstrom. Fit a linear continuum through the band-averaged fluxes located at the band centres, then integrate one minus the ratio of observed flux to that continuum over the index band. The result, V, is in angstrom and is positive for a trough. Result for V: -3.33 angstrom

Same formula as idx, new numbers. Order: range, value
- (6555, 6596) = 8.38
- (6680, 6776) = 8.78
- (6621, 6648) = 8.58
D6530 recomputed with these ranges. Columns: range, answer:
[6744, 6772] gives 8.32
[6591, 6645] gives 8.41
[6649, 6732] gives 8.94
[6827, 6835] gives 8.2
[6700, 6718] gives 8.84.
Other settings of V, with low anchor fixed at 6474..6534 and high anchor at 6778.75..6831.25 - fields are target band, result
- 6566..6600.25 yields 2.12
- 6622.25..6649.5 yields 0.71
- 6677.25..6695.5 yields -0.36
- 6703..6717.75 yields -0.23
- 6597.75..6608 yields 1.20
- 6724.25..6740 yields -0.81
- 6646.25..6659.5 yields 0.04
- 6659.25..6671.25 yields -0.18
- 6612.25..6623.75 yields 0.26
